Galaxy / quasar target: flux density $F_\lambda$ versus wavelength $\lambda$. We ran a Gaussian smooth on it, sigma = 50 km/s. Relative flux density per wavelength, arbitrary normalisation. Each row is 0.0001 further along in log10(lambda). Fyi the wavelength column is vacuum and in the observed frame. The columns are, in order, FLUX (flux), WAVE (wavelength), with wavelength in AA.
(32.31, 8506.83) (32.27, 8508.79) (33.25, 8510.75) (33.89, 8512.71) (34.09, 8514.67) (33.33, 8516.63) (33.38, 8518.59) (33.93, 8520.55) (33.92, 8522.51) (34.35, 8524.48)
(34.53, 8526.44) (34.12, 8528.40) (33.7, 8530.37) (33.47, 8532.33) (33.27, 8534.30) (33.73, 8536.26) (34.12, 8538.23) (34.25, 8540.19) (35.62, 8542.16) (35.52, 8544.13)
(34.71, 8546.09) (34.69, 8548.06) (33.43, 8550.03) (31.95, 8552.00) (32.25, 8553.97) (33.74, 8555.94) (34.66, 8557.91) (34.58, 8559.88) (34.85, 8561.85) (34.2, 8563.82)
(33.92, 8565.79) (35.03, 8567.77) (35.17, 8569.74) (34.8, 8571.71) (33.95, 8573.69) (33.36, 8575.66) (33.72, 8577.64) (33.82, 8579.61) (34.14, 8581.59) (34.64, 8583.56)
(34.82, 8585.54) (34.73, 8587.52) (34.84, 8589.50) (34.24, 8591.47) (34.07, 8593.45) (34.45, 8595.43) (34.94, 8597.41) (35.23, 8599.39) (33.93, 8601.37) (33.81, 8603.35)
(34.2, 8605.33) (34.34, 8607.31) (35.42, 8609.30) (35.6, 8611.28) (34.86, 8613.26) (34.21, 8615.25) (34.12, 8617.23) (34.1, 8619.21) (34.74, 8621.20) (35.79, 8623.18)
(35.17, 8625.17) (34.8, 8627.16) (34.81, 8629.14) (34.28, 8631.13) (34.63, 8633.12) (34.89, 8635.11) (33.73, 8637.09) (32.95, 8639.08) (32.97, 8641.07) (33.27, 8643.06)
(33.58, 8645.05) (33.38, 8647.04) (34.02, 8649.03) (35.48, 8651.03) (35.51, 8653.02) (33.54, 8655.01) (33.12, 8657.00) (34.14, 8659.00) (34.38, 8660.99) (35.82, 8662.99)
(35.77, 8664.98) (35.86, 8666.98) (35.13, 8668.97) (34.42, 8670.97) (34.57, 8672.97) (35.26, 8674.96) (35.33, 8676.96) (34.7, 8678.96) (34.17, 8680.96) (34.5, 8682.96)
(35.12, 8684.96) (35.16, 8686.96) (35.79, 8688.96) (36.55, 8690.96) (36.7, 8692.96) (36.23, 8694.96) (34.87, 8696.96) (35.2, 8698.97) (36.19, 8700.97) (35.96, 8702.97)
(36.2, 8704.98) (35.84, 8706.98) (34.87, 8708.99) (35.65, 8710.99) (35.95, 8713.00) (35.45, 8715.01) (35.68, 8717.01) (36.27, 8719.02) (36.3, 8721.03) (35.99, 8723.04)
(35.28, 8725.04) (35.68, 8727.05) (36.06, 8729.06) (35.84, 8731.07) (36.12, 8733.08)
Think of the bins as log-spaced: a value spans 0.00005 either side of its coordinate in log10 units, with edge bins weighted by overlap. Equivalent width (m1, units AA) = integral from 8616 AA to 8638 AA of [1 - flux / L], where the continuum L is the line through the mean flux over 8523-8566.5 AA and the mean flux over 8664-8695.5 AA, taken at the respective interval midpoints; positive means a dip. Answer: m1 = 0.1 AA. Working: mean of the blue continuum 34.1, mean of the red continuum 35.3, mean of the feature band 34.7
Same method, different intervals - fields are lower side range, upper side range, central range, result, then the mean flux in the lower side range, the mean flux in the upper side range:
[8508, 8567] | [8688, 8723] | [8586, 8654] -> 0.8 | 33.9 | 35.9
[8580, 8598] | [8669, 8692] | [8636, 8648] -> 0.5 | 34.5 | 35.1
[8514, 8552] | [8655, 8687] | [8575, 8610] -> 0.0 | 34.1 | 34.8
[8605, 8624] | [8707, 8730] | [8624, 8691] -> 1.1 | 34.8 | 35.7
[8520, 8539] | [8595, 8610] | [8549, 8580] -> 0.2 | 33.9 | 34.5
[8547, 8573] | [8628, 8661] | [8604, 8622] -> -0.3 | 34.1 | 34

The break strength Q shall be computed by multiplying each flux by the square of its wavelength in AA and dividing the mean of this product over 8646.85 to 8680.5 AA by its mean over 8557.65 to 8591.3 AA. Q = 1.03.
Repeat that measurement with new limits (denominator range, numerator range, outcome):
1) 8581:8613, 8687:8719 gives 1.06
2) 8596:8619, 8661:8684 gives 1.03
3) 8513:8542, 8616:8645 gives 1.04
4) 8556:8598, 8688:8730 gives 1.07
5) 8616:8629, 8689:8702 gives 1.05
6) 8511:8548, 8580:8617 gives 1.03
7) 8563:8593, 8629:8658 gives 1.00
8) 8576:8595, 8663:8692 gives 1.05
